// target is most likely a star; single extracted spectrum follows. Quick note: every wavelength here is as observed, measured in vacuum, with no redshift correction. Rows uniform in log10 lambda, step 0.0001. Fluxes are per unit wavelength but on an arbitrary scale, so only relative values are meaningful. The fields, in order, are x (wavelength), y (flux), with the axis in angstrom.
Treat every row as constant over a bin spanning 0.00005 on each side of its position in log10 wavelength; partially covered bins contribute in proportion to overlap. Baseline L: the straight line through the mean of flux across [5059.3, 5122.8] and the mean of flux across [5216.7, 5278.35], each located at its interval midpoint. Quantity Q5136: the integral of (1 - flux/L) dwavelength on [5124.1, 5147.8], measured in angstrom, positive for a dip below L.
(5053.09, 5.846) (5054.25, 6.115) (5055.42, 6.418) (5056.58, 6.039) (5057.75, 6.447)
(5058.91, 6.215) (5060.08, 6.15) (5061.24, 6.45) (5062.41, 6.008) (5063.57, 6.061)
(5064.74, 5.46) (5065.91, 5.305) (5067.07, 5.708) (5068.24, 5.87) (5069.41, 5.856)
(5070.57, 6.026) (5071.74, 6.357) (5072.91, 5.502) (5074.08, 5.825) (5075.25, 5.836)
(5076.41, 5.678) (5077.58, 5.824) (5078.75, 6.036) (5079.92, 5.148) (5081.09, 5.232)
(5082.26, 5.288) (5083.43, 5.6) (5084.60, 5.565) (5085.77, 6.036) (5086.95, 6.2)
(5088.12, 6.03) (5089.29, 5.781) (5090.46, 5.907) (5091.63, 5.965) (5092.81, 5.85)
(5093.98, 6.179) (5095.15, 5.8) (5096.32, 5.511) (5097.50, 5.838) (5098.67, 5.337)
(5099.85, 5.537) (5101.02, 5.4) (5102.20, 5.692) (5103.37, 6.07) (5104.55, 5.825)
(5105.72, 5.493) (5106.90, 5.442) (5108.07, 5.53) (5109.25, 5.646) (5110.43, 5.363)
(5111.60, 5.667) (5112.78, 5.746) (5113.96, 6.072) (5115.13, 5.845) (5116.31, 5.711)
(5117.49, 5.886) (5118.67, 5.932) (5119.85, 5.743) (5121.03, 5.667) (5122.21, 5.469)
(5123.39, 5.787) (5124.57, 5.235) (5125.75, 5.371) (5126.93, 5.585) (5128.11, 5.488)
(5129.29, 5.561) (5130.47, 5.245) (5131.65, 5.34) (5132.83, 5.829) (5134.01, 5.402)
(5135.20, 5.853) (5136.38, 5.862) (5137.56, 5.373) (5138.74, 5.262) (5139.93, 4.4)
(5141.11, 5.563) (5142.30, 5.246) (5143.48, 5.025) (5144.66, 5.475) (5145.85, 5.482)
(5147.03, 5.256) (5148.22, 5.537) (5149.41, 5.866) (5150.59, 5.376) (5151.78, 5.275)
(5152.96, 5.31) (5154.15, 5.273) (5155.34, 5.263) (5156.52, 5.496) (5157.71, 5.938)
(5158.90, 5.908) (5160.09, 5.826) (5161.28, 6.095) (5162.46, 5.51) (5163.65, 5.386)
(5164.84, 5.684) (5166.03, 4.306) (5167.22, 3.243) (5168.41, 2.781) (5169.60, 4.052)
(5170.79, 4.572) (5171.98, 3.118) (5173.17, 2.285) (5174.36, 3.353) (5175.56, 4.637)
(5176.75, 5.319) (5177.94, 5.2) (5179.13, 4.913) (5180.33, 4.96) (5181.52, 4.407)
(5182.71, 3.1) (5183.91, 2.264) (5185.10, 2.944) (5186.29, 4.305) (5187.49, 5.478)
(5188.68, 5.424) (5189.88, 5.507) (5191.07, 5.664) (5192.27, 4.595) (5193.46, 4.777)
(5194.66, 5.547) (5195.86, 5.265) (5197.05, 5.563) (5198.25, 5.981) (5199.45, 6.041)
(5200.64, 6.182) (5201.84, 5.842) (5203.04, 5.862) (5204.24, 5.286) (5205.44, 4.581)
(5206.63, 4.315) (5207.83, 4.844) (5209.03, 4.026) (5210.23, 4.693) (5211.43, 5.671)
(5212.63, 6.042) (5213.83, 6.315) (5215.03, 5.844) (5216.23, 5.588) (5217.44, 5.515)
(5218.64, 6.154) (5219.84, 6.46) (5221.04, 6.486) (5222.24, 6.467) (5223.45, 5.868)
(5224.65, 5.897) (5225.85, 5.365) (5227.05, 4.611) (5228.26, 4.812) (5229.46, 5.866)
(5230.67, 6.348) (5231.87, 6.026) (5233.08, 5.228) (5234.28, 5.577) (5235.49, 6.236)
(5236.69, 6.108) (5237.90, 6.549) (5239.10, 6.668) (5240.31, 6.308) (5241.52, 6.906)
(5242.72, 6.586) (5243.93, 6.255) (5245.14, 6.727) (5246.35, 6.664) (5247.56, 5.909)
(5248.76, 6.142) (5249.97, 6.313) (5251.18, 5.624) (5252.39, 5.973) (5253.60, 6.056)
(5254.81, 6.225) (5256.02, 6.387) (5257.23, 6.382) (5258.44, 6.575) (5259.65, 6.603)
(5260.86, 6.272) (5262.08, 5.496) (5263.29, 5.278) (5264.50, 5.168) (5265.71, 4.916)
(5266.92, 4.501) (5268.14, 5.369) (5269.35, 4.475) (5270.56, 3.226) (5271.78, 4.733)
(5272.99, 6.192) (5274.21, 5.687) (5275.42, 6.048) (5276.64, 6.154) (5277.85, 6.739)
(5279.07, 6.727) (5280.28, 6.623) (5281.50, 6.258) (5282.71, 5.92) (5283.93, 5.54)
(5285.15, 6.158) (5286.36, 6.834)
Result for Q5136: 1.6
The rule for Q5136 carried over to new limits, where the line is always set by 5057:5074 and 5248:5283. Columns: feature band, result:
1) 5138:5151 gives 1.3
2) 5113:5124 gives 0.2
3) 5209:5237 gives 0.4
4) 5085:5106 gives 0.4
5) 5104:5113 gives 0.5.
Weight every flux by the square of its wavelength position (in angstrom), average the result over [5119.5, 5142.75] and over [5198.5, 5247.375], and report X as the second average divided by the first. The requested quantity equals 1.11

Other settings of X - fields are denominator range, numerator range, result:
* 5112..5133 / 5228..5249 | 1.15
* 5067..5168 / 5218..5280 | 1.11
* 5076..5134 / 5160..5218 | 0.89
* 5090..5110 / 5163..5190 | 0.76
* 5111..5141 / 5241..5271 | 1.10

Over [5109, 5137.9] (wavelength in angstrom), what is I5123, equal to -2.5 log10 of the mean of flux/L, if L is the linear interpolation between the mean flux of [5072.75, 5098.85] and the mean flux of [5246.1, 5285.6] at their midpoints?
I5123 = 0.03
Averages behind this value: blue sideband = 5.75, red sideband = 5.82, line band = 5.63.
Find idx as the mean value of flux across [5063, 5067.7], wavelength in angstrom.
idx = 5.63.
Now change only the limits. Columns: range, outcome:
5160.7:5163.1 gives 5.81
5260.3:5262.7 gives 5.86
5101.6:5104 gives 5.87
